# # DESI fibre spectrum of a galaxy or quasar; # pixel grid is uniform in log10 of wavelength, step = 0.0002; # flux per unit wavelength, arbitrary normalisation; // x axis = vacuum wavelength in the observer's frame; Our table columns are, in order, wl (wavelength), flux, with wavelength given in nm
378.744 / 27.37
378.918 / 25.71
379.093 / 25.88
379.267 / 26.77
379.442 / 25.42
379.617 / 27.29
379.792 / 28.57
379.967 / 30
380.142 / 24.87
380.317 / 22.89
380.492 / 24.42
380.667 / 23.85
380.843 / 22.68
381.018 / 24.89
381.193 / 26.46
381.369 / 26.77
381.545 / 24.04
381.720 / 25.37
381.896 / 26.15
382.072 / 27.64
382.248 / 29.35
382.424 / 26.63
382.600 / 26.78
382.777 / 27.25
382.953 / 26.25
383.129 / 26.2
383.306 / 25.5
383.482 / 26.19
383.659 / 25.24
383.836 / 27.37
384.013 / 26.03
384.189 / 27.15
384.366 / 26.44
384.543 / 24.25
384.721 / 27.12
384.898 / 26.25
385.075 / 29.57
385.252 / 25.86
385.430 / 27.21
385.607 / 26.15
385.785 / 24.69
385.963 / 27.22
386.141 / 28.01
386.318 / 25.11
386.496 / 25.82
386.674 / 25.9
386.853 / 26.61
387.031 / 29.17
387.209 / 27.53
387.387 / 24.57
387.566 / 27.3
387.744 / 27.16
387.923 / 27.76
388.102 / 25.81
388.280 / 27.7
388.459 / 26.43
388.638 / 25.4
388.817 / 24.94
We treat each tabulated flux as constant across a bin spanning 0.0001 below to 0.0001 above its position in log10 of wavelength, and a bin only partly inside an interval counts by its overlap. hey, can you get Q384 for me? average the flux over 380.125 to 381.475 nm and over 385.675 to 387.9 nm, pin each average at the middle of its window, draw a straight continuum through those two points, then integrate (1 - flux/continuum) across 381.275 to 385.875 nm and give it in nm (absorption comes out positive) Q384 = -0.17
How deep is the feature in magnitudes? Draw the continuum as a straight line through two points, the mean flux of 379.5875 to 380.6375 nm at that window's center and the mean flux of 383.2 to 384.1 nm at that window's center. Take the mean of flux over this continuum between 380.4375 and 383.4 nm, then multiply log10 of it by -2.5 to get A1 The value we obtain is 0.01 mag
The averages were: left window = 26.2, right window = 26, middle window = 25.9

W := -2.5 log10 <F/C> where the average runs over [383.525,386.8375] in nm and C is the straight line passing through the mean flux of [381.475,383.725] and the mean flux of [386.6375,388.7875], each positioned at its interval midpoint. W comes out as 0.01 mag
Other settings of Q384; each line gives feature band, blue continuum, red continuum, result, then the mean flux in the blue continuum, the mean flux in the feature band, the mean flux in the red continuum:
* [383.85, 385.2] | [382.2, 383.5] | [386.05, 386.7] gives -0.01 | 26.7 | 26.7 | 26.3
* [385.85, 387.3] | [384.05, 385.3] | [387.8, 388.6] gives -0.01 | 26.7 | 26.9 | 26.8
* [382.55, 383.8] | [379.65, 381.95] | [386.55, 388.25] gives -0.01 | 25.5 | 26.2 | 26.9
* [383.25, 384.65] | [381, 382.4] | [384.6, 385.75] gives 0.03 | 26.4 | 26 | 26.8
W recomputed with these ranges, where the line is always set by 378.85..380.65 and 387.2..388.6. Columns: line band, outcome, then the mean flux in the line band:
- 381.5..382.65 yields -0.02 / 26.7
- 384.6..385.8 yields -0.01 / 26.7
